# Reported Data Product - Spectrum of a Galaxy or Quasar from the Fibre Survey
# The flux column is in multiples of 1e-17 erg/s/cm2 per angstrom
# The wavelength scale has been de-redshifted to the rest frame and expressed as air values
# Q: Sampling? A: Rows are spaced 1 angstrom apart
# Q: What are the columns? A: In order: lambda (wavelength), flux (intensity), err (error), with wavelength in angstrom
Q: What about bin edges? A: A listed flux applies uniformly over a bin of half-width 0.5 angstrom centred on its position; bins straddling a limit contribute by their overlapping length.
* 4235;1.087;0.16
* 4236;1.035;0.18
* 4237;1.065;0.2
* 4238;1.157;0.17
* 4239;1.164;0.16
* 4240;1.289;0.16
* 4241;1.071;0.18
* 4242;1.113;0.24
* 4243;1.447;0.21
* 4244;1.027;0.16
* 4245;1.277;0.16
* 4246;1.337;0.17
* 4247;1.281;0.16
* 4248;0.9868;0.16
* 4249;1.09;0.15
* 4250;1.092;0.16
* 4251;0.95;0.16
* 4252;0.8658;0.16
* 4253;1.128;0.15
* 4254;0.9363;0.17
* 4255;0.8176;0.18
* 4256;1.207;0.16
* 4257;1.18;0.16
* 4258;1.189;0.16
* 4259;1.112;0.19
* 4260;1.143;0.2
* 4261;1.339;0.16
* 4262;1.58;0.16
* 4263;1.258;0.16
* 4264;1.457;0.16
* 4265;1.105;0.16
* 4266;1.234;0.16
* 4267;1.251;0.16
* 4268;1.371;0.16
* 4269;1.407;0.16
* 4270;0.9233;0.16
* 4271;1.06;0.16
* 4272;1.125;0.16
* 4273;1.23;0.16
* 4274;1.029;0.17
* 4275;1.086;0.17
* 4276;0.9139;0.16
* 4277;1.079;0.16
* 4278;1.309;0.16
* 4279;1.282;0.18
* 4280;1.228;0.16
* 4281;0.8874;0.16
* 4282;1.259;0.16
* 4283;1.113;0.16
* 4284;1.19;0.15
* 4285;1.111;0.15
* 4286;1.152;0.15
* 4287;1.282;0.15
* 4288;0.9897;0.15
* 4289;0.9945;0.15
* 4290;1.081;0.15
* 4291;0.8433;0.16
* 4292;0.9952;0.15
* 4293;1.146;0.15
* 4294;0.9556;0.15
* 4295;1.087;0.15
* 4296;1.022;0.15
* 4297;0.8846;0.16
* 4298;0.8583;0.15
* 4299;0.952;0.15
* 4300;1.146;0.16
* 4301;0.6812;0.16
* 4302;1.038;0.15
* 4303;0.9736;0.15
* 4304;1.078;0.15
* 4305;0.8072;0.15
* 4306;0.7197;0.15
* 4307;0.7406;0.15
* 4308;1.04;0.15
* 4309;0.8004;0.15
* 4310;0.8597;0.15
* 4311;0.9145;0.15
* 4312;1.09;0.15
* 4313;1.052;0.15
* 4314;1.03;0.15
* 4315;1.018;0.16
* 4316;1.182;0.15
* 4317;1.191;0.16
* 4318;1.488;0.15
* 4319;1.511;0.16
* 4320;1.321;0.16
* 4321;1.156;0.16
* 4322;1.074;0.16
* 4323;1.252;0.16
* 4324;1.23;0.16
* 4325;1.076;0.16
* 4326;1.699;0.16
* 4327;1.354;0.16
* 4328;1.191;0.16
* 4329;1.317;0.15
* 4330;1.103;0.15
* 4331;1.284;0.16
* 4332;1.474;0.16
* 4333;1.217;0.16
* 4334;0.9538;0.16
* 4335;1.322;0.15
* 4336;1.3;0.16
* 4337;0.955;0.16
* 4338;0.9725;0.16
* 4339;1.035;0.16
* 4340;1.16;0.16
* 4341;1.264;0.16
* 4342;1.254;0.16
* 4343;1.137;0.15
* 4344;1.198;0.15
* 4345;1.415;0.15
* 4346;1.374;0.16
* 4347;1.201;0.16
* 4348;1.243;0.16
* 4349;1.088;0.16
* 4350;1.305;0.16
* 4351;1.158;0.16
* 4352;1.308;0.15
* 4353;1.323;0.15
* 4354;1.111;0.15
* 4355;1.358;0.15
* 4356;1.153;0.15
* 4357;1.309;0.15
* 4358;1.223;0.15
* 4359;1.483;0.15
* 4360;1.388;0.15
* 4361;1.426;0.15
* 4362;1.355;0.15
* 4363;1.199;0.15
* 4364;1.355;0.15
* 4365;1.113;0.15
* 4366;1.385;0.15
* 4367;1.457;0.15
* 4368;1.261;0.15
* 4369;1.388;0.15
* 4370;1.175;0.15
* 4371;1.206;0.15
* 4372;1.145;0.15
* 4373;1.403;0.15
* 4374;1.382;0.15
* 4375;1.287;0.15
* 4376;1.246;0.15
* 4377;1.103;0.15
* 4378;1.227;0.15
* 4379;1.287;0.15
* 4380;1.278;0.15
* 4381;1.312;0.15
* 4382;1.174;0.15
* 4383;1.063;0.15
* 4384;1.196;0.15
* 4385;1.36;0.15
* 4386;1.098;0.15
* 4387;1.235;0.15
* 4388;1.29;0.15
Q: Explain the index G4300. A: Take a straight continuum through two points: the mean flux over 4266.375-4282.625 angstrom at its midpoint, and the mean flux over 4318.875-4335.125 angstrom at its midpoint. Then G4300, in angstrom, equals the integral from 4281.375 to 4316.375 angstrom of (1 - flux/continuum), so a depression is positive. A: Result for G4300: 5.8 angstrom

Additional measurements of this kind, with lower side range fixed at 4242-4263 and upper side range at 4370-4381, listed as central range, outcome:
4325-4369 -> -1.0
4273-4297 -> 1.9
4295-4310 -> 3.5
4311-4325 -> 0.3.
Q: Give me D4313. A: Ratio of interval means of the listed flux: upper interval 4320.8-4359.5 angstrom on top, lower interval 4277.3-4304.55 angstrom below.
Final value 1.2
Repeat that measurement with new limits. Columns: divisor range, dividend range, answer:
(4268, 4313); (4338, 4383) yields 1.22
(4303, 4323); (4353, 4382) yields 1.21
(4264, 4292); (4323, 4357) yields 1.08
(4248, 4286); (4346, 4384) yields 1.10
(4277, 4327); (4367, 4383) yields 1.16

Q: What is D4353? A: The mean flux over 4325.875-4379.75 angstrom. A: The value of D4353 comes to 1.26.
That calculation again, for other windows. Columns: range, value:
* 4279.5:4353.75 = 1.12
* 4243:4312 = 1.08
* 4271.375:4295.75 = 1.1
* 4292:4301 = 0.988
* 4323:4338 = 1.24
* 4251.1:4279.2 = 1.16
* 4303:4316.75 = 0.954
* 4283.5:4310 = 0.981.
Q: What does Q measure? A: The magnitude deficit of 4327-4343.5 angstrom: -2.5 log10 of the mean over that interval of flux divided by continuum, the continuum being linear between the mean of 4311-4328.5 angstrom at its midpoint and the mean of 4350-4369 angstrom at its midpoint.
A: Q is 0.06 mag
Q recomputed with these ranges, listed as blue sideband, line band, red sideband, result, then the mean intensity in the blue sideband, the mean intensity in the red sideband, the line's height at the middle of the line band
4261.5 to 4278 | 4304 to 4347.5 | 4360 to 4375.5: 0.09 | 1.2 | 1.31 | 1.26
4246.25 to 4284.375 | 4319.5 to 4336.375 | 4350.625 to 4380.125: -0.02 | 1.15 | 1.28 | 1.23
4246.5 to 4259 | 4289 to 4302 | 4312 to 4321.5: 0.19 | 1.06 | 1.21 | 1.16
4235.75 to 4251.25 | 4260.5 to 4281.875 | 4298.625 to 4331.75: -0.06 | 1.15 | 1.11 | 1.14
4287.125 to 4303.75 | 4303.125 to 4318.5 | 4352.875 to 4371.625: 0.06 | 0.986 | 1.3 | 1.06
